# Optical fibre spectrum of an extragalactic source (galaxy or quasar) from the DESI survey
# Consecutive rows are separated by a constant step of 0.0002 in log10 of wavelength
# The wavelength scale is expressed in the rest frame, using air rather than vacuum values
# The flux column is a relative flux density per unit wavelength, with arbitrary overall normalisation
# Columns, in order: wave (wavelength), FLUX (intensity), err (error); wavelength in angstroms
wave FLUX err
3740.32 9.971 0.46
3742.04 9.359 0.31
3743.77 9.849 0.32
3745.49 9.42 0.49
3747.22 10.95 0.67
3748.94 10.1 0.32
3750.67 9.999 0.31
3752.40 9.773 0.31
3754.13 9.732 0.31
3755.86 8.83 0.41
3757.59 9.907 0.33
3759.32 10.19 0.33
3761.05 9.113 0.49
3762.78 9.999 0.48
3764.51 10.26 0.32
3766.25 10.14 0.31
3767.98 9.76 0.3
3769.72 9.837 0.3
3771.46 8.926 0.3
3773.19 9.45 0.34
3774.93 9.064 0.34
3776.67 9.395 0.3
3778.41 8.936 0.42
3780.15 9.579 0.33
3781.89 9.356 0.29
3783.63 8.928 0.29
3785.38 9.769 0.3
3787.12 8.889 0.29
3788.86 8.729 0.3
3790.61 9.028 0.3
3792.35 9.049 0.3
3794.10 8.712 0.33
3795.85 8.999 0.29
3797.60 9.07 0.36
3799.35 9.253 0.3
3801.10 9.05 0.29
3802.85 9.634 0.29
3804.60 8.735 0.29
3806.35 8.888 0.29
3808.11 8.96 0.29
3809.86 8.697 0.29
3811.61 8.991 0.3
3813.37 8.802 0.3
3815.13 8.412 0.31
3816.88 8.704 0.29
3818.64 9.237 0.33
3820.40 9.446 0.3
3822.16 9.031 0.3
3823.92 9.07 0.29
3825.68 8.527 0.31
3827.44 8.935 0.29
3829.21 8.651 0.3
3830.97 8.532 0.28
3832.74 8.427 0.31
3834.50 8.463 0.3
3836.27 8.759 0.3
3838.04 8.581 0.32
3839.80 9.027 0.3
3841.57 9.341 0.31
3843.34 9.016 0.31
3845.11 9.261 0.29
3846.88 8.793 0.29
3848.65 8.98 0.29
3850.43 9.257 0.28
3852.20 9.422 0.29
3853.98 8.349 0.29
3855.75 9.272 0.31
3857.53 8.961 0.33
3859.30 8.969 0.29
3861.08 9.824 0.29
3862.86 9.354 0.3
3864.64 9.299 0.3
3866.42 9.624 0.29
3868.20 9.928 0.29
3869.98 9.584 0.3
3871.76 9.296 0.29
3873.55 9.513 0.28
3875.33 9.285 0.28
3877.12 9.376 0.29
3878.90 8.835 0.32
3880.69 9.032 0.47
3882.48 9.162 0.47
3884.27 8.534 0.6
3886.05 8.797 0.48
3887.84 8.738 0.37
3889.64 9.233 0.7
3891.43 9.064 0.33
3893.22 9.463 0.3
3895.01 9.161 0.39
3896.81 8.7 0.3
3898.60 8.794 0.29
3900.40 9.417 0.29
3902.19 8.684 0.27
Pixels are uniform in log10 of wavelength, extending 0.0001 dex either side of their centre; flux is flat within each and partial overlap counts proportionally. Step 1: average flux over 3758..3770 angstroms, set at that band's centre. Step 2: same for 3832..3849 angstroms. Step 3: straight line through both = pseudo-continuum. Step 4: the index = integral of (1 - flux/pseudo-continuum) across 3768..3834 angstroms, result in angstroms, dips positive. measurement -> 2.7 angstroms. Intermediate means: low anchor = 9.91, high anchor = 8.87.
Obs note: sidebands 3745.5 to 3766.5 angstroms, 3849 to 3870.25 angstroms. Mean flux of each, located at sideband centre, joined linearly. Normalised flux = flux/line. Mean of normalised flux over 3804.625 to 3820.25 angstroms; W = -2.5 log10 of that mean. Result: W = 0.084 mag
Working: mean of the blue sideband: 9.89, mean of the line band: 8.86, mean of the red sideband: 9.3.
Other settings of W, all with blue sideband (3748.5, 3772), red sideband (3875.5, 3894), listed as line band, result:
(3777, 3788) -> 0.04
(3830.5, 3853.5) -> 0.04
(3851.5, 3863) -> 0.01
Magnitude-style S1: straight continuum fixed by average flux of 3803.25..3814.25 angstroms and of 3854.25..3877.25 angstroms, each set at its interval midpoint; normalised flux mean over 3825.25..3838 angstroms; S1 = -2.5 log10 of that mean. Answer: 0.06 mag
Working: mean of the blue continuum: 8.88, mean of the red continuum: 9.38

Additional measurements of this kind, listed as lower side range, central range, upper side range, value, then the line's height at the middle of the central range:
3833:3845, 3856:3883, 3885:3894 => -0.042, 8.98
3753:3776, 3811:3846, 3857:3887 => 0.066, 9.41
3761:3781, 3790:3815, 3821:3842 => 0.021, 9.15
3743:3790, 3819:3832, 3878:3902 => 0.049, 9.3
